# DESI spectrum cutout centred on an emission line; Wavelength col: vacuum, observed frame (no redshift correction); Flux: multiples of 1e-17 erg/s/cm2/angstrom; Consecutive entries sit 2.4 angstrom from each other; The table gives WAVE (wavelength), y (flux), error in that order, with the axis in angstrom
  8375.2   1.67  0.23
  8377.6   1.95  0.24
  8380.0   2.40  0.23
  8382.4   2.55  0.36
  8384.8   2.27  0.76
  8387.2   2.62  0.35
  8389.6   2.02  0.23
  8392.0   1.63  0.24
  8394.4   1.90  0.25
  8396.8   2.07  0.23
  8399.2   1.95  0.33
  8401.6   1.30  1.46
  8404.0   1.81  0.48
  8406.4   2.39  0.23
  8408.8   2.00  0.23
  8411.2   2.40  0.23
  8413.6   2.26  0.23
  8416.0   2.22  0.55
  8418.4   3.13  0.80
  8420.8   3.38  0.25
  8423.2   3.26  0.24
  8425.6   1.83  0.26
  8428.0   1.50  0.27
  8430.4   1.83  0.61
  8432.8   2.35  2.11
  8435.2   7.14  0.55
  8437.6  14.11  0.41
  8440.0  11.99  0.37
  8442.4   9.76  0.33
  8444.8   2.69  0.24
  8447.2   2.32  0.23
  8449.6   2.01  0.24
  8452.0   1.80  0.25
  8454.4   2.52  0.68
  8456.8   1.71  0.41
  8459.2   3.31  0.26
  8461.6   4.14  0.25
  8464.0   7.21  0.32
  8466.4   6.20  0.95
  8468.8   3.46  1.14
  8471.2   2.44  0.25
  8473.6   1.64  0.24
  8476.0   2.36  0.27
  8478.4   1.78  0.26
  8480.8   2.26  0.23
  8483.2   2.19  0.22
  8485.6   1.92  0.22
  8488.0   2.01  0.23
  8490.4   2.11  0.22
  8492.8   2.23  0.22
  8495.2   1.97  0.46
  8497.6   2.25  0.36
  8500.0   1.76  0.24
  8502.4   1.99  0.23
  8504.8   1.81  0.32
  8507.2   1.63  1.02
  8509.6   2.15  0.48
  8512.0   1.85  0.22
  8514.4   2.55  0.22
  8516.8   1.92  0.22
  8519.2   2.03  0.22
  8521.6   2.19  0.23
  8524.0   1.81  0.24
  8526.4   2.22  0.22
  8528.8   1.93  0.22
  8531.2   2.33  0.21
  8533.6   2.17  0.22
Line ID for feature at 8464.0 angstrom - [N II] 6583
